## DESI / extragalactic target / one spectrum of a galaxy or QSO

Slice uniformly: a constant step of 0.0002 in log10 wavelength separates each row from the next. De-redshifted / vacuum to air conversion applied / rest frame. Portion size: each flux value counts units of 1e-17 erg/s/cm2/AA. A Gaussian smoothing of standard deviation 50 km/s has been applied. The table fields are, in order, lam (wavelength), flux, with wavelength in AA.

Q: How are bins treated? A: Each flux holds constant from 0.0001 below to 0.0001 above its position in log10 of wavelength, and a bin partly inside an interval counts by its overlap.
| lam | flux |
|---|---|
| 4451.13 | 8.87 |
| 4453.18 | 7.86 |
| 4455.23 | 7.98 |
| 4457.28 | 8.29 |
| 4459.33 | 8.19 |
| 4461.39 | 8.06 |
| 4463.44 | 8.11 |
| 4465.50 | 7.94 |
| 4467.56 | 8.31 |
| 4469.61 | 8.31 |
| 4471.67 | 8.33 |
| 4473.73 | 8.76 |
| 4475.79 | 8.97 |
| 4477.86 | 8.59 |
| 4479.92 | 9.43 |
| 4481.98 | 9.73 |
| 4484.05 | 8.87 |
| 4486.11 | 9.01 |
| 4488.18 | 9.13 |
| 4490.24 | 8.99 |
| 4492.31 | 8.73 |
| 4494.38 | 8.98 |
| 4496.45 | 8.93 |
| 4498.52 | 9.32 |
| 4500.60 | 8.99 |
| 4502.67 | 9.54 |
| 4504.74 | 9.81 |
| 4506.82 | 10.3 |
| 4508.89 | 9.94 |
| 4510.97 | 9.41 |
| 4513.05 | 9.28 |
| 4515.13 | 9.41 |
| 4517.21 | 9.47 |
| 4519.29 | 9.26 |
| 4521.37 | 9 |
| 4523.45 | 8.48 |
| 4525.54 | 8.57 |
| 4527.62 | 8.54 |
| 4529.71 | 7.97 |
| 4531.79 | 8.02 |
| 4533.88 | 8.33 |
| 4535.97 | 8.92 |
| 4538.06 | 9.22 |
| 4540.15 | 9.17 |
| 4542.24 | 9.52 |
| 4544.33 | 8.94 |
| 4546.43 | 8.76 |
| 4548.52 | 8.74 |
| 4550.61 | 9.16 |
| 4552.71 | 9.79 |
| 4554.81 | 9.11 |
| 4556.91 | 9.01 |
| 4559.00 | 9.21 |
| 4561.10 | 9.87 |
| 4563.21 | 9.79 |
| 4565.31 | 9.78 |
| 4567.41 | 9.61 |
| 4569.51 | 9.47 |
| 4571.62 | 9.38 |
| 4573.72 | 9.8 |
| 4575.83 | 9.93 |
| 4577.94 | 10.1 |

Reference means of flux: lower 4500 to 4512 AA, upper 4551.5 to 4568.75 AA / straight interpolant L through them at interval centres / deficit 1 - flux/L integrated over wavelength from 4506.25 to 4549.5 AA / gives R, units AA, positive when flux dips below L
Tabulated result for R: 2.8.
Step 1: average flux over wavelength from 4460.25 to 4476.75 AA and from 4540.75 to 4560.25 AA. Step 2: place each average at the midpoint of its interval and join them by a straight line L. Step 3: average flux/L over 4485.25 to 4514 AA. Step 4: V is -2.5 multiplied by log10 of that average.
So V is -0.08 mag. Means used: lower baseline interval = 8.34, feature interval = 9.31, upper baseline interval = 9.15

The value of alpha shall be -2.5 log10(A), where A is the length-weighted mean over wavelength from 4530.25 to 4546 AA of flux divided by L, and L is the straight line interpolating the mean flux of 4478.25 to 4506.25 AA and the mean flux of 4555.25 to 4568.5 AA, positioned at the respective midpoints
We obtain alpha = 0.07 mag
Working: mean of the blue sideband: 9.2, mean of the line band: 8.84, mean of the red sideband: 9.53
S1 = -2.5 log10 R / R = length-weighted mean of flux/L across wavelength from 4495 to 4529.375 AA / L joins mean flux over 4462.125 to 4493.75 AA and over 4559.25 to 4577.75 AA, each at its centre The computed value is -0.02 mag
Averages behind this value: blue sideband 8.75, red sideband 9.7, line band 9.23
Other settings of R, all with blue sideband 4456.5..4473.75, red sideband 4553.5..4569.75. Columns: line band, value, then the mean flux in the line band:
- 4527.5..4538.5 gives 0.8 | 8.46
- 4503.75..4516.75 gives -1.3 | 9.68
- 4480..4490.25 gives -0.8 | 9.19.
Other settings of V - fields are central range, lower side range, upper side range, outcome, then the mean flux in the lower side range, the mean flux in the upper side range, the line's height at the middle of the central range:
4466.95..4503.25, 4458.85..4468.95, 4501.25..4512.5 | -0.003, 8.13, 9.75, 8.93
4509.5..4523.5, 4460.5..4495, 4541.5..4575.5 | -0.026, 8.72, 9.38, 9.04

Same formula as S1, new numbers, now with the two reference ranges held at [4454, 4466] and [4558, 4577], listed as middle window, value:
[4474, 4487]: -0.09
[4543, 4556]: 0.04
